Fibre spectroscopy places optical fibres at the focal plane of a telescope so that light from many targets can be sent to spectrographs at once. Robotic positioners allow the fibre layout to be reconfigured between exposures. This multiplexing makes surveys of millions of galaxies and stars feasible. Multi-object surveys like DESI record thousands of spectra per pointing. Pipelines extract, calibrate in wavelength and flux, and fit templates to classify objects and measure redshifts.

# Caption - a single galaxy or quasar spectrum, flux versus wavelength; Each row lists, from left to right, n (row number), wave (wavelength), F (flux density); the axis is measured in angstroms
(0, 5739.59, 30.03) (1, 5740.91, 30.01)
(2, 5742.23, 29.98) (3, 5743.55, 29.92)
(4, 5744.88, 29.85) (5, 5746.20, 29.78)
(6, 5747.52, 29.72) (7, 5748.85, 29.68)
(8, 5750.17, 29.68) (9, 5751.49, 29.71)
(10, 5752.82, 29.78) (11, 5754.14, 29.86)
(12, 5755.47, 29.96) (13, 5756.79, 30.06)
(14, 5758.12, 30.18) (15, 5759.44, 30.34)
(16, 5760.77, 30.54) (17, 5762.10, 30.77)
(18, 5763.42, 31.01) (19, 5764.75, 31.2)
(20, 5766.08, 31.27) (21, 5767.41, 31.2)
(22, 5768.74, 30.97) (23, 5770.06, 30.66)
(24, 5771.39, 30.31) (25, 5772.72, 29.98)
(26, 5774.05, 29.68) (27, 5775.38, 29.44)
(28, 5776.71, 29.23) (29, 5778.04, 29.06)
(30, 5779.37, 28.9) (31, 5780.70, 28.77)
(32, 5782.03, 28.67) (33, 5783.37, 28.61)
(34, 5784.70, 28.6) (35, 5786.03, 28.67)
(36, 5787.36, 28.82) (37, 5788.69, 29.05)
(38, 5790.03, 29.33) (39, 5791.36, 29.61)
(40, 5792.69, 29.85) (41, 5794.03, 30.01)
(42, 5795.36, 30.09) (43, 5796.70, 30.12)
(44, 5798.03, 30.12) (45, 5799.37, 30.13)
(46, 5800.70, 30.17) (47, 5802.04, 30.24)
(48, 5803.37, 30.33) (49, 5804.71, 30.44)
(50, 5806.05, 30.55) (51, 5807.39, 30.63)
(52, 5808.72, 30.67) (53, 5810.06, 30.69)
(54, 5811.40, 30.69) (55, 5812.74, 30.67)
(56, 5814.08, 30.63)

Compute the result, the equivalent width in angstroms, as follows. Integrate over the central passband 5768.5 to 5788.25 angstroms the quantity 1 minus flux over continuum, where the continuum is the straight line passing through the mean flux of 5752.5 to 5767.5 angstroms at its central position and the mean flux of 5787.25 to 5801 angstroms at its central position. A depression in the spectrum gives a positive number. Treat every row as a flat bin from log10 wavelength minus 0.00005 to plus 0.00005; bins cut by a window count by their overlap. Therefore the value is 0.5 angstroms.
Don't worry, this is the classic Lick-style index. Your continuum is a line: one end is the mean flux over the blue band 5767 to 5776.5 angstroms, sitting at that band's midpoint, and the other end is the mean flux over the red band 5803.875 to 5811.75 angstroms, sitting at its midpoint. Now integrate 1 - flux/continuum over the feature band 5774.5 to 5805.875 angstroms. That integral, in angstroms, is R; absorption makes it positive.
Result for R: 0.94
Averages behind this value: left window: 30.3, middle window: 29.5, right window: 30.6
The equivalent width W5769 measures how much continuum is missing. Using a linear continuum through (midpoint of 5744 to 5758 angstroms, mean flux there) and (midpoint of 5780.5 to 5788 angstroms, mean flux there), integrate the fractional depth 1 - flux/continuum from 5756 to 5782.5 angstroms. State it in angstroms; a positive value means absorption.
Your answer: -0.8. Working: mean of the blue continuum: 29.8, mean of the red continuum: 28.7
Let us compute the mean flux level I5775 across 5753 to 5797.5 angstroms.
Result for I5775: 29.8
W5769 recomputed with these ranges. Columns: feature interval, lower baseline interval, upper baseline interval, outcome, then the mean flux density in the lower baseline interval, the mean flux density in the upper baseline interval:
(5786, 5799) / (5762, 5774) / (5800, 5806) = 0.4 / 30.8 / 30.3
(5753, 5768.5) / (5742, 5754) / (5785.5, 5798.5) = -0.4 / 29.8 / 29.6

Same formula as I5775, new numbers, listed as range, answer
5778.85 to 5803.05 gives 29.5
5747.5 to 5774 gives 30.3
